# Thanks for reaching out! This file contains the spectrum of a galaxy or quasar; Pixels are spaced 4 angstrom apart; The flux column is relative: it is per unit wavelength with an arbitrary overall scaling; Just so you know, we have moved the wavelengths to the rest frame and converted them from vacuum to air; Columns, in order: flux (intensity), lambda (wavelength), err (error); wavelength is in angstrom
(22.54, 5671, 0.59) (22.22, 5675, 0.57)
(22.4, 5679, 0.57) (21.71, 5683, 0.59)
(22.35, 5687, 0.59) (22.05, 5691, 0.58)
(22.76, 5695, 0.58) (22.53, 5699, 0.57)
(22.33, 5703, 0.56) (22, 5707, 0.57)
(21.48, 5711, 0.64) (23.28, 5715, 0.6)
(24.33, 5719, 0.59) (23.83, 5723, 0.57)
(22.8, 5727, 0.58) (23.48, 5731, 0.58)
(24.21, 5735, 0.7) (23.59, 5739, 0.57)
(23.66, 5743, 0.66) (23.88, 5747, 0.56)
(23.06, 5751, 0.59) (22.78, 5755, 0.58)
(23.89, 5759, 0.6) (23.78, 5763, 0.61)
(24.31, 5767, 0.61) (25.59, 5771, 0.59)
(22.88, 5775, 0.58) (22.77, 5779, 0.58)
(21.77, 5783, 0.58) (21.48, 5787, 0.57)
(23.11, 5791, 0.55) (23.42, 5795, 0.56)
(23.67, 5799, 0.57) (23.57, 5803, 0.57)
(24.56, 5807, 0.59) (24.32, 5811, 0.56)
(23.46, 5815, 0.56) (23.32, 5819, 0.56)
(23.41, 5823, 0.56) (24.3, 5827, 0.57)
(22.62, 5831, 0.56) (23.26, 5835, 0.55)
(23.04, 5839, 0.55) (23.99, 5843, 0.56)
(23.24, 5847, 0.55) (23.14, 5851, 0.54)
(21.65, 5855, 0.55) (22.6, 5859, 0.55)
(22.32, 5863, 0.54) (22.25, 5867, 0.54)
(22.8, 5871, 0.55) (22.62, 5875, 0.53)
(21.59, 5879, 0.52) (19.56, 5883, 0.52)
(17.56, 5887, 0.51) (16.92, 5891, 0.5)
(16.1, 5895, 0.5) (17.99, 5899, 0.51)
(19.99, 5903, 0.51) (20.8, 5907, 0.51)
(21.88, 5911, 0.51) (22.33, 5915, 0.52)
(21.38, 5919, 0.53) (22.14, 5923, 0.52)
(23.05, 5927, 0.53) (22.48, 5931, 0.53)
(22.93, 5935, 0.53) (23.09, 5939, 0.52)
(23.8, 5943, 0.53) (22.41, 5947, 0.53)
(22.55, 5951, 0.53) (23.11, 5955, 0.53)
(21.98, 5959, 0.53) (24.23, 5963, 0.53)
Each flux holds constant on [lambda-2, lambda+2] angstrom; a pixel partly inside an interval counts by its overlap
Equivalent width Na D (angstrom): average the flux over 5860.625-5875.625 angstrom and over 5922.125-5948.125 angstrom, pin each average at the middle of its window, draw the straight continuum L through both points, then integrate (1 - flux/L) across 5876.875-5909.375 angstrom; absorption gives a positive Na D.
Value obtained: 5.4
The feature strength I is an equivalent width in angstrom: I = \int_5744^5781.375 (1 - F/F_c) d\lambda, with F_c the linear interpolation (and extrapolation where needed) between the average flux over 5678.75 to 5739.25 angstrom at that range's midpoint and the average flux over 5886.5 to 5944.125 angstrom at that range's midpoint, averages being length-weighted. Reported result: -2.2 angstrom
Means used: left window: 22.8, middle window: 23.6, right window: 20.9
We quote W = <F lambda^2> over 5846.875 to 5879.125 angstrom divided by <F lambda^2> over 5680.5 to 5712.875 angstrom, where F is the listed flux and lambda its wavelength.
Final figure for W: 1.1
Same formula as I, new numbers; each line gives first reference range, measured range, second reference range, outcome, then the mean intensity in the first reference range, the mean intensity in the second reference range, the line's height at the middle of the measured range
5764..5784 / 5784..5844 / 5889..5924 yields -2.6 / 23.6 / 19.9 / 22.5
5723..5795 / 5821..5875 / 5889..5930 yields -3.5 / 23.4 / 20.3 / 21.6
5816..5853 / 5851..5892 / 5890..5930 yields 1.4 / 23.4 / 20.4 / 21.9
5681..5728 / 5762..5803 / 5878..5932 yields -3.0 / 22.6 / 20.2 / 21.7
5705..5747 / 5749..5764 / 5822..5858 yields -0.1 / 23.3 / 23.2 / 23.3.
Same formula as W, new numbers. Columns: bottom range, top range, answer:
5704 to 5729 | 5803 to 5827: 1.08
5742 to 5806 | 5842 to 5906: 0.92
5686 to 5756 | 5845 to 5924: 0.96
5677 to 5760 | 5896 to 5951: 1.02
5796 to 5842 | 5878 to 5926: 0.87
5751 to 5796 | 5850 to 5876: 1.00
